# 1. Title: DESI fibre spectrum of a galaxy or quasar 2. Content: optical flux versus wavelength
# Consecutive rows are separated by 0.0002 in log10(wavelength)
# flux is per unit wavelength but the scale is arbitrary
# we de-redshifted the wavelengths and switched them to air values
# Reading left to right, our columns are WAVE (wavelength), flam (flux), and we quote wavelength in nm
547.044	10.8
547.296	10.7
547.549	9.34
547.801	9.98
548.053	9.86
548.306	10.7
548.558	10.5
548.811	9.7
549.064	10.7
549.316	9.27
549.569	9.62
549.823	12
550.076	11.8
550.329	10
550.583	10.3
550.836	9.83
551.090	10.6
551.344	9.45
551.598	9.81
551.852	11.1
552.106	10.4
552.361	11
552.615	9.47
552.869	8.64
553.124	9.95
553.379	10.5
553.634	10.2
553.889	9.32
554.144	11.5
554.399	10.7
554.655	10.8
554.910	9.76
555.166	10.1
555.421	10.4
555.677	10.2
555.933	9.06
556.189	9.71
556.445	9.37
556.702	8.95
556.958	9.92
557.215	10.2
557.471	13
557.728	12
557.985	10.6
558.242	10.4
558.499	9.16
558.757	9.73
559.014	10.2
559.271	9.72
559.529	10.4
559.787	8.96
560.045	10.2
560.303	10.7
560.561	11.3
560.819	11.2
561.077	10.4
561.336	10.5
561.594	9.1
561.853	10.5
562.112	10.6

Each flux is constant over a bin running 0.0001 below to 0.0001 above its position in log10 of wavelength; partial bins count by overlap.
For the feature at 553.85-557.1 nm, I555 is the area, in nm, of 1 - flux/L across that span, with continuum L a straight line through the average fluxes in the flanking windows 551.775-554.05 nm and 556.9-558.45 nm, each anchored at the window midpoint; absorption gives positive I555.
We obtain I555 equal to 0.166 nm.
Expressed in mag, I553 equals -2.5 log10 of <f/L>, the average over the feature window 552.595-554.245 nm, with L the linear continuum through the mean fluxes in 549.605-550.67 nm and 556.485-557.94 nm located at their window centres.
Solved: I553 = 0.09 mag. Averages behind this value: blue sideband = 10.9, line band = 9.95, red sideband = 10.7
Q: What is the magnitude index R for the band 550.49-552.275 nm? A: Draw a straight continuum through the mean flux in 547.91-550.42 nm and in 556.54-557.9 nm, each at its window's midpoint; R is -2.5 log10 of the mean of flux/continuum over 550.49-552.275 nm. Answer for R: 0.030 mag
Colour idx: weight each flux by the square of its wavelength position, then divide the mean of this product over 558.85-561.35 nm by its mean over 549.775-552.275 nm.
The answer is 1.02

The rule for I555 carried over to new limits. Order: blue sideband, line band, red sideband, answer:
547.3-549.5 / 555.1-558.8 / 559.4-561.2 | 0.05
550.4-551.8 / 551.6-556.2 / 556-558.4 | 0.03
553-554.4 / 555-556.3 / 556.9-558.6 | 0.08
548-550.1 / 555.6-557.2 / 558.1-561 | 0.11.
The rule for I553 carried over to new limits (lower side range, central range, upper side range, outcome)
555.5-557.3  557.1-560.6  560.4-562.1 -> -0.04 mag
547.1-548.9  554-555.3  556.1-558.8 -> -0.03 mag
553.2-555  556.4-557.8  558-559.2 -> -0.05 mag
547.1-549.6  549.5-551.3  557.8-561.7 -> -0.05 mag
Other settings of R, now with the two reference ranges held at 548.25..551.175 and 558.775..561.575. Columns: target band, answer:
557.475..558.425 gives -0.09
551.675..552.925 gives 0.02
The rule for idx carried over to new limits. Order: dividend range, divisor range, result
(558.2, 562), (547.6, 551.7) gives 1.03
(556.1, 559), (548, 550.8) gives 1.02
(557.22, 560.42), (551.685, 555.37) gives 1.04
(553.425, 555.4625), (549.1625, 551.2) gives 1.01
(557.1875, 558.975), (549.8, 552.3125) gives 1.05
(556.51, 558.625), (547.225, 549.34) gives 1.07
